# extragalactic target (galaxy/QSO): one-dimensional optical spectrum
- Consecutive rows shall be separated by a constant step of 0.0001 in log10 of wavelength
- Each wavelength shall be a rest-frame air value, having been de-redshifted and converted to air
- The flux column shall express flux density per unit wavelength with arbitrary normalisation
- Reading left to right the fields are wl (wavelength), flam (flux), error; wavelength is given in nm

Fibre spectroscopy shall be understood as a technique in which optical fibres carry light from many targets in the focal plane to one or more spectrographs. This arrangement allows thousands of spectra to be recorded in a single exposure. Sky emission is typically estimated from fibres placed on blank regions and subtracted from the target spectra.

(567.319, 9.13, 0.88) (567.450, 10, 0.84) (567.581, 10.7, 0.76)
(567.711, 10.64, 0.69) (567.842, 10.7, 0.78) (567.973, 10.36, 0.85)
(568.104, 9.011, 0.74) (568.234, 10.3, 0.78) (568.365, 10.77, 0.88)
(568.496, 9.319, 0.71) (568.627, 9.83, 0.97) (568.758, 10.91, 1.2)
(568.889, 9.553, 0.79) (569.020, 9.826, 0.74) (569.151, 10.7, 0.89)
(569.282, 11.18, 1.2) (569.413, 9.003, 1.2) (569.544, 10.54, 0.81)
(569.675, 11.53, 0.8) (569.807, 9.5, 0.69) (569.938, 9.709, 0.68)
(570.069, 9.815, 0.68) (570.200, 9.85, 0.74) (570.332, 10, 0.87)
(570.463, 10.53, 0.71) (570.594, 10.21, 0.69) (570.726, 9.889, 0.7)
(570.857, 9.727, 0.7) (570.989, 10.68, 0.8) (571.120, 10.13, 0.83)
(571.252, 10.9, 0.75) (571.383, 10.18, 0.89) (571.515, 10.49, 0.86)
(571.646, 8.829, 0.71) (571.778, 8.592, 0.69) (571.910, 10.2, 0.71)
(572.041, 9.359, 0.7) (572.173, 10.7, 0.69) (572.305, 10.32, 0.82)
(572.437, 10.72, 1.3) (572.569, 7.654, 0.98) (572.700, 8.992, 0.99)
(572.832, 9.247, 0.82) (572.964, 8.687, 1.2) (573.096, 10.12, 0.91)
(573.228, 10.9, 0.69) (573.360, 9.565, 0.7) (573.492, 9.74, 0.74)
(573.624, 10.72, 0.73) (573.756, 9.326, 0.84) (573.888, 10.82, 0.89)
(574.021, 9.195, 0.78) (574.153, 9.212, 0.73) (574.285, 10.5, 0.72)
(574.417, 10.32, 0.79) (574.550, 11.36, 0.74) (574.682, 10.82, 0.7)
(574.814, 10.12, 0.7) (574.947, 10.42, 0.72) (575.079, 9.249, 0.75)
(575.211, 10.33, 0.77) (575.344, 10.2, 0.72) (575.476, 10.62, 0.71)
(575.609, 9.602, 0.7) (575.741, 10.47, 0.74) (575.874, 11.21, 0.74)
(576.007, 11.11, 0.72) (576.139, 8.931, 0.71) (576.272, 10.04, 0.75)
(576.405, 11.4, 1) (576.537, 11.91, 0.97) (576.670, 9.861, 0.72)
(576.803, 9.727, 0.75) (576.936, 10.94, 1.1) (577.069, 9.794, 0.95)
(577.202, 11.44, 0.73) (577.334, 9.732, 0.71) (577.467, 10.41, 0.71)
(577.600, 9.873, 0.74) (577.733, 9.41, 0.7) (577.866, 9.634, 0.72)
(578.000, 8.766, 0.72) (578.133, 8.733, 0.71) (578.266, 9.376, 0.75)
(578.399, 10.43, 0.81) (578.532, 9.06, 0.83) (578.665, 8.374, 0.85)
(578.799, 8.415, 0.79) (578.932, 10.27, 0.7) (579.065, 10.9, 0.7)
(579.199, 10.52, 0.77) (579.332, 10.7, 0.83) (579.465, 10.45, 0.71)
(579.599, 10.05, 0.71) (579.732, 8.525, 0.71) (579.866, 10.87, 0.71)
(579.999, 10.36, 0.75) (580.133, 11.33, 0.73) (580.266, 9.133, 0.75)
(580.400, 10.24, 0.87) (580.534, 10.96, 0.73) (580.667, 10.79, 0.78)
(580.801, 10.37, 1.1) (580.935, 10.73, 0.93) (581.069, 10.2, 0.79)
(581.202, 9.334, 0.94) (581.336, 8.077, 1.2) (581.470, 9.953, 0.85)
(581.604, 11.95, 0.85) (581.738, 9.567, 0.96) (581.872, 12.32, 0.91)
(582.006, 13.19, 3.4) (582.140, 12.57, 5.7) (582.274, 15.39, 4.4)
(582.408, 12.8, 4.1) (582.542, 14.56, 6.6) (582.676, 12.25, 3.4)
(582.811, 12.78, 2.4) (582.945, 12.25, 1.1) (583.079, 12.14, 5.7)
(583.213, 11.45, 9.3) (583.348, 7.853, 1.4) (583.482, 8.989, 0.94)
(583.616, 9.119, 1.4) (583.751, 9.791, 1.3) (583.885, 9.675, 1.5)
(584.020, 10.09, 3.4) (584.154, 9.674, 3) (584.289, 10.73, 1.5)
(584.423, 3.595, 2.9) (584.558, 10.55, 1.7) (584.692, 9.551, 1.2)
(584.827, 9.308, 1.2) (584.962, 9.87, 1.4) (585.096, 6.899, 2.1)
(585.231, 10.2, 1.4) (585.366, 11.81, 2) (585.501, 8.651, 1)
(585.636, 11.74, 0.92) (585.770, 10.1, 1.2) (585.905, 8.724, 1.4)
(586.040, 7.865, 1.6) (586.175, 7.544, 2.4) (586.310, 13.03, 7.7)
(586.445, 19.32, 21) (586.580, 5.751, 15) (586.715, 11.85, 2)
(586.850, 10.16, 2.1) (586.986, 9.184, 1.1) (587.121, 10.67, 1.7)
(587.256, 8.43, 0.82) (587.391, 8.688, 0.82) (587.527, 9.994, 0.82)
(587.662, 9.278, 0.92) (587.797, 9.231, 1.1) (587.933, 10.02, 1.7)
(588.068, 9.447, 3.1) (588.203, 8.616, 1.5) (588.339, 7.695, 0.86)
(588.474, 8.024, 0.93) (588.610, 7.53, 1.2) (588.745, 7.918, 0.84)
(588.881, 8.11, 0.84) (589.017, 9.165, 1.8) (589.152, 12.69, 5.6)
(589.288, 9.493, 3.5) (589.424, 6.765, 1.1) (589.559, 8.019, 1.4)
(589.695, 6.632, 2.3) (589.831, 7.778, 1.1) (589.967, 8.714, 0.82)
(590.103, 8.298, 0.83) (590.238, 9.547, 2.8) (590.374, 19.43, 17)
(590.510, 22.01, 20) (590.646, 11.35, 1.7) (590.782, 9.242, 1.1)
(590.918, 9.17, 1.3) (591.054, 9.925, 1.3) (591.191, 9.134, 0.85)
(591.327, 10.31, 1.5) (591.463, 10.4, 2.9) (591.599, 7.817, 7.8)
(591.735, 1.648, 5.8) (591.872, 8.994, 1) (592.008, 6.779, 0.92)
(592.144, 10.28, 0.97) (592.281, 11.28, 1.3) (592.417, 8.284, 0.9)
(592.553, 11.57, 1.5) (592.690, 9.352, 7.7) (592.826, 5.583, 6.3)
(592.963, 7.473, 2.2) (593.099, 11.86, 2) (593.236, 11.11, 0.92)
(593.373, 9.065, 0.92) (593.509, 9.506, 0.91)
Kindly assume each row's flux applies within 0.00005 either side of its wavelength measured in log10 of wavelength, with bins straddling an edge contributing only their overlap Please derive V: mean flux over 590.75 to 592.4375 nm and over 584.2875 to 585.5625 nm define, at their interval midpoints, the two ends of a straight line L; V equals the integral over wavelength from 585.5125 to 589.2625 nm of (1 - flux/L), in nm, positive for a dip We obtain -0.303 nm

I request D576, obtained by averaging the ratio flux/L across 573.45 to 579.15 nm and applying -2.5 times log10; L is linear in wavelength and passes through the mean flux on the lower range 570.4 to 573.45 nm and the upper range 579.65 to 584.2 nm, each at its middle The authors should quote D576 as 0.02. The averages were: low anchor 9.85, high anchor 10.9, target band 10.1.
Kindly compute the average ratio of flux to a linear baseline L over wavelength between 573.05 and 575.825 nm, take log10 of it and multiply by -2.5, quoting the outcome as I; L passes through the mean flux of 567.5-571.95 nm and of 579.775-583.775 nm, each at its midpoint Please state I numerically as 0.03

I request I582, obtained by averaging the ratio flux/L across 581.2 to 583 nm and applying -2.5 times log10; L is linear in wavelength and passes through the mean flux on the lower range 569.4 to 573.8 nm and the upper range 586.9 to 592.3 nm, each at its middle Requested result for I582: -0.24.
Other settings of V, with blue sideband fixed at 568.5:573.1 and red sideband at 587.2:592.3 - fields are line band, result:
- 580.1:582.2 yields -0.220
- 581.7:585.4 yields -0.423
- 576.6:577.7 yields -0.050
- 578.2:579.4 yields -0.009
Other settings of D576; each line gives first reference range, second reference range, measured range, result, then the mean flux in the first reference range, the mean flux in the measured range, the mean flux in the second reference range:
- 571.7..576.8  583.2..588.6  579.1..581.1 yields -0.060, 10.1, 10.4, 9.54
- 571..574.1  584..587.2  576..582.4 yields -0.055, 9.81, 10.4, 9.86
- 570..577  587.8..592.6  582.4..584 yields -0.137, 10.1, 11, 9.48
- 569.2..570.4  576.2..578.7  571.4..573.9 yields 0.038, 10.1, 9.72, 9.96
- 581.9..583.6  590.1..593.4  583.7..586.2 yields 0.238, 12.1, 9.31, 10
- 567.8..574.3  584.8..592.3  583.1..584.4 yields 0.016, 9.96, 9.59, 9.64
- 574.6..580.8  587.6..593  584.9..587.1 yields -0.063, 10.1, 10.2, 9.34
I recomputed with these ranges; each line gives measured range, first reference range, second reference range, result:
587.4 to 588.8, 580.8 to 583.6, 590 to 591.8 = 0.23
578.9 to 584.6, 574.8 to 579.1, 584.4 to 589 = -0.10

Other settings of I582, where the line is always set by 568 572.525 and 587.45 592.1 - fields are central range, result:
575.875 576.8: -0.07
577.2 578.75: 0.03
